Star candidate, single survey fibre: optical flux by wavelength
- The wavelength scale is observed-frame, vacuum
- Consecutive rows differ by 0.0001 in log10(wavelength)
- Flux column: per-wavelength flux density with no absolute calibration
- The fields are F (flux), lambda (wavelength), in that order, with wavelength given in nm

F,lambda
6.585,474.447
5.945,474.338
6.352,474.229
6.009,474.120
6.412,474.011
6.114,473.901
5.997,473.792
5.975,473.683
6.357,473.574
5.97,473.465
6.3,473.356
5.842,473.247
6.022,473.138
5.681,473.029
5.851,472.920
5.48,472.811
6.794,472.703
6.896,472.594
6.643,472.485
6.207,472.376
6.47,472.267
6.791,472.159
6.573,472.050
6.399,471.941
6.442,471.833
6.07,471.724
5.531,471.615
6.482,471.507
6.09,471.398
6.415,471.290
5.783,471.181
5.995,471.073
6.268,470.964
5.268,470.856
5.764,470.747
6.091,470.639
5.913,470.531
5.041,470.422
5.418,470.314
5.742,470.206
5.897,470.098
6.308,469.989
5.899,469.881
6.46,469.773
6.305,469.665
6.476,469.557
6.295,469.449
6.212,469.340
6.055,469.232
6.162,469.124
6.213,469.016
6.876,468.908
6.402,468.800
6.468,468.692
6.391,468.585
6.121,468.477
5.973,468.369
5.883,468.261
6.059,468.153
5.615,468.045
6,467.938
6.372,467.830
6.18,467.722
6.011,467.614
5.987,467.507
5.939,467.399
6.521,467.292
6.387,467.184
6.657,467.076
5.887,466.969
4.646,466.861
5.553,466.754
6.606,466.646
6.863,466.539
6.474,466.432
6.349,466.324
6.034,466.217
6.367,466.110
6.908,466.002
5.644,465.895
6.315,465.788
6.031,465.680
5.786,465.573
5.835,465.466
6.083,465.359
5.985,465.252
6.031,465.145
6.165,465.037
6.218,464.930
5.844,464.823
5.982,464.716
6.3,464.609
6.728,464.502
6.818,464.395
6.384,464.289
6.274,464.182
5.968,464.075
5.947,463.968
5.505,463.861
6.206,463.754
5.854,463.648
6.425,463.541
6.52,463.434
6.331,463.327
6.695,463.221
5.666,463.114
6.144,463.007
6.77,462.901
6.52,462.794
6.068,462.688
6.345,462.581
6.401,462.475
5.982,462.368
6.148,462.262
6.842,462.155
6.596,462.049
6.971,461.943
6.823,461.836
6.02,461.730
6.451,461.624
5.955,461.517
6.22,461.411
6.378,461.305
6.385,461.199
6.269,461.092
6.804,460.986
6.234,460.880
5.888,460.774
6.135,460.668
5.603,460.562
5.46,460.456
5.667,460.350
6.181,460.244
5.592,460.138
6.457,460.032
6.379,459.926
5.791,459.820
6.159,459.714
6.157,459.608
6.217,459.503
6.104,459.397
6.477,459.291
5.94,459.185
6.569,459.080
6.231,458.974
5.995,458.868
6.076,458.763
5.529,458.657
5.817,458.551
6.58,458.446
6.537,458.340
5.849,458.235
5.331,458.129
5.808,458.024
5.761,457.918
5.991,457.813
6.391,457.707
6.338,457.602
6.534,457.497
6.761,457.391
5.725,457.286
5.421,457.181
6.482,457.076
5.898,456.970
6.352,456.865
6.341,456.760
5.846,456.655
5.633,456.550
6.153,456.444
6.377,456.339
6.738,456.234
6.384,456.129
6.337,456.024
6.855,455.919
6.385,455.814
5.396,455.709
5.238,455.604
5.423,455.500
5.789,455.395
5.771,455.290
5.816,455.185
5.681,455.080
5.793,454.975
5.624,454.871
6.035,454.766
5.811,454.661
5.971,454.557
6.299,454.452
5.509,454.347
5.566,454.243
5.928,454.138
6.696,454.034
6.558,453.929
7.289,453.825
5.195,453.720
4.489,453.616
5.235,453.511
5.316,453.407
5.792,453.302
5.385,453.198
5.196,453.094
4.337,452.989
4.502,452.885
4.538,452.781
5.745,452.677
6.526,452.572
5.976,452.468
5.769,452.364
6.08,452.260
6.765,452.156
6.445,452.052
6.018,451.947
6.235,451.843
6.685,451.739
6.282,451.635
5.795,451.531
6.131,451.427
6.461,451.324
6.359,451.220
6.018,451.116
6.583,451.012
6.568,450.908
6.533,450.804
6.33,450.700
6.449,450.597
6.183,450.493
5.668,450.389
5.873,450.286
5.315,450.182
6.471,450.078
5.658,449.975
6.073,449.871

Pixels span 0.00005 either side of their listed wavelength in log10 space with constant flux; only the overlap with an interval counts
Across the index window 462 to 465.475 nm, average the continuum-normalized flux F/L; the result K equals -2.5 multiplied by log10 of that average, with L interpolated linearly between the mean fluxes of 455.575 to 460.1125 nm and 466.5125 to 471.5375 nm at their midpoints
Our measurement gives -0.02 mag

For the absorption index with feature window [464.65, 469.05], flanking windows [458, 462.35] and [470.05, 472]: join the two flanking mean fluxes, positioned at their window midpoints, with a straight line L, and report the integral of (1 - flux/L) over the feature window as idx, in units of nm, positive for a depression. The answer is -0.09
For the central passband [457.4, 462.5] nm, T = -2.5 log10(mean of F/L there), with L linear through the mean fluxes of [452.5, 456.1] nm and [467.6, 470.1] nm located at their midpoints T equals -0.05 mag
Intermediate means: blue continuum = 5.71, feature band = 6.17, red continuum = 6.2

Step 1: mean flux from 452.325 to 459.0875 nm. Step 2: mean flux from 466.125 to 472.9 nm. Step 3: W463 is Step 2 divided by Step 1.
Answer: 1.04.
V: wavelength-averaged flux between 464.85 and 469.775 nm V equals 6.16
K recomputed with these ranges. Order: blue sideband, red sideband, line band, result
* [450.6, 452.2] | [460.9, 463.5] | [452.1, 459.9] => 0.08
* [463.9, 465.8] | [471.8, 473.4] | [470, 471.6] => 0.07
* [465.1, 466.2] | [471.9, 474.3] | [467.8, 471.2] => 0.02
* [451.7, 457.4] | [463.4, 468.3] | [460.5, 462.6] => -0.05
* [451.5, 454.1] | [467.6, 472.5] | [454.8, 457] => -0.03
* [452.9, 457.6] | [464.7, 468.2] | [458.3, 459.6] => -0.04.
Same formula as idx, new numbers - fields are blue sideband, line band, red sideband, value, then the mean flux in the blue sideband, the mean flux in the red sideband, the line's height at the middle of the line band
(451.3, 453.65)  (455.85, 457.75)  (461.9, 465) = -0.098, 5.73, 6.29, 5.95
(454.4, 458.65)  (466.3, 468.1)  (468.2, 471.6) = -0.014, 6.03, 6.08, 6.07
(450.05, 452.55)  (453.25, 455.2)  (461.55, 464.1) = 0.129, 6.21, 6.3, 6.23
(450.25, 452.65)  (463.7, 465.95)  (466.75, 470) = 0.026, 6.25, 6.15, 6.17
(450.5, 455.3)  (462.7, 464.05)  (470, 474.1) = -0.044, 5.92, 6.08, 6.01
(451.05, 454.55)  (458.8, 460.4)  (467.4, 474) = -0.046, 5.86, 6.12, 5.96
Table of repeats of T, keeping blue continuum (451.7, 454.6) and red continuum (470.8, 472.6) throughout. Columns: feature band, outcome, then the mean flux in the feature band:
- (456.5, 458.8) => -0.03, 6.05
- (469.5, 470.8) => 0.04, 5.95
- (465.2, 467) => 0.00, 6.08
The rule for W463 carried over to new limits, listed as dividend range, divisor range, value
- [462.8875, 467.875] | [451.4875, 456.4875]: 1.05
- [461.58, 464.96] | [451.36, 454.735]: 1.08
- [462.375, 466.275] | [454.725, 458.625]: 1.03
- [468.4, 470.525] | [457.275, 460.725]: 1.01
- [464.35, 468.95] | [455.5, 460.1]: 1.01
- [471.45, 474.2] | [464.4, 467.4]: 1.01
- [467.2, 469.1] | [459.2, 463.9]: 0.99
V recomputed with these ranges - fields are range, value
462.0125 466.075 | 6.22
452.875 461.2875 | 5.97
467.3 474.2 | 6.13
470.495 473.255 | 6.15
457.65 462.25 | 6.15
